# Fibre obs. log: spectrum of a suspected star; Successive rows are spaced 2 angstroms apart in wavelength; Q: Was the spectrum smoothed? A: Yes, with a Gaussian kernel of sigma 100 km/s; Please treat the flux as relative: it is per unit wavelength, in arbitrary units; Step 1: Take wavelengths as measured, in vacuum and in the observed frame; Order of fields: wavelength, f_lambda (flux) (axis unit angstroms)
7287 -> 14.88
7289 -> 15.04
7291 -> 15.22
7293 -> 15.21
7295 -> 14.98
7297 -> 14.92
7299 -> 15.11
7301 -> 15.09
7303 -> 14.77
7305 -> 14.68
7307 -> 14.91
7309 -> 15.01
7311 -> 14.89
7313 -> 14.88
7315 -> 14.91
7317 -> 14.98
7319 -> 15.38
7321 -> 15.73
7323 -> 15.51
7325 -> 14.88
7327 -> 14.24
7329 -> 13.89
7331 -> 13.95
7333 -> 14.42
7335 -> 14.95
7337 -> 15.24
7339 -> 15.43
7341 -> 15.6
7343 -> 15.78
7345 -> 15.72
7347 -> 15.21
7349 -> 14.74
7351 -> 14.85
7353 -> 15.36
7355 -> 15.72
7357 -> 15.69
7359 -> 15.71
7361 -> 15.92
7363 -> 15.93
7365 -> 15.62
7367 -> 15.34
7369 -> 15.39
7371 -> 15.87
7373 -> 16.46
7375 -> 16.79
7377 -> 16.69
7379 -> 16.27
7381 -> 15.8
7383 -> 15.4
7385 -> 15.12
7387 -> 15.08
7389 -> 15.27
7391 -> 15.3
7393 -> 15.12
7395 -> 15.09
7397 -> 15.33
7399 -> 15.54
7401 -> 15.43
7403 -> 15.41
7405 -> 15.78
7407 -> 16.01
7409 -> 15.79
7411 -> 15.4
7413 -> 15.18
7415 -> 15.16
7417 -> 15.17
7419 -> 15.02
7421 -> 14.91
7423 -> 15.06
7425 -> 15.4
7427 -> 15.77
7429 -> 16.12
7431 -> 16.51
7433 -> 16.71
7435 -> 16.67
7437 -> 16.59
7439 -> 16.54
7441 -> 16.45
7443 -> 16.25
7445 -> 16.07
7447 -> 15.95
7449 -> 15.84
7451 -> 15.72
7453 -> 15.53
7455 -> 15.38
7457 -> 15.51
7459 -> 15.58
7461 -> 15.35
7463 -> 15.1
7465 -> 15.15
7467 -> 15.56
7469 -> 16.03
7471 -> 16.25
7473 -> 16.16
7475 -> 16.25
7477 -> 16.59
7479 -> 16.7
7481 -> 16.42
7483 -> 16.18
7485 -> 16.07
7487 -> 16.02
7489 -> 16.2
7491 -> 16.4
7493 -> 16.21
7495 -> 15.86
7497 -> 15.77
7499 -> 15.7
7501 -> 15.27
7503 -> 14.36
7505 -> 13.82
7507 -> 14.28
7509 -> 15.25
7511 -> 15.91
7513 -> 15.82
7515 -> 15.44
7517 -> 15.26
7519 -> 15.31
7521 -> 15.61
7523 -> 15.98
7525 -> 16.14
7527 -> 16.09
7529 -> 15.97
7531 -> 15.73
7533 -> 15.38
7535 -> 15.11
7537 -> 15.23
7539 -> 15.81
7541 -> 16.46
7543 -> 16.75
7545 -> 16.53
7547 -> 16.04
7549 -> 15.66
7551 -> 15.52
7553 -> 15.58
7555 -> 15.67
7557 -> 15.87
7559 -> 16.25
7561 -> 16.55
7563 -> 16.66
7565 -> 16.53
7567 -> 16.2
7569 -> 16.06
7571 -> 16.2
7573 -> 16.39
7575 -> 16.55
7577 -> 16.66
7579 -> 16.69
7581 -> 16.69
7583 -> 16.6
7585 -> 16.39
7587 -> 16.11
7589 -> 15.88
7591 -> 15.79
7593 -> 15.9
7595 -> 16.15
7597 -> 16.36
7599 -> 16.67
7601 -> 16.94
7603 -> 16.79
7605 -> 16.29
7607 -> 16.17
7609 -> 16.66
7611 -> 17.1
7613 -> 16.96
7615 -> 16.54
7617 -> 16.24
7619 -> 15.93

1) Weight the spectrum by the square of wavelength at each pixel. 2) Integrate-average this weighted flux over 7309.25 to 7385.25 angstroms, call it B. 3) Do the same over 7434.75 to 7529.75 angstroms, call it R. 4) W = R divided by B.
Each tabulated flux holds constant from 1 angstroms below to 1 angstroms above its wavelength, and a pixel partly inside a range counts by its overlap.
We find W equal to 1.07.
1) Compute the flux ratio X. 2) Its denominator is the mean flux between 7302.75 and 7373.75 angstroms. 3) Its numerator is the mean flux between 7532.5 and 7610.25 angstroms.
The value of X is 1.07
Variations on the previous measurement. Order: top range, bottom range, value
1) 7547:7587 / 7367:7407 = 1.04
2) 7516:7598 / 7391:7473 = 1.02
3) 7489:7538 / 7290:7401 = 1.01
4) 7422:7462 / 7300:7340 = 1.07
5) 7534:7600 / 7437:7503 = 1.02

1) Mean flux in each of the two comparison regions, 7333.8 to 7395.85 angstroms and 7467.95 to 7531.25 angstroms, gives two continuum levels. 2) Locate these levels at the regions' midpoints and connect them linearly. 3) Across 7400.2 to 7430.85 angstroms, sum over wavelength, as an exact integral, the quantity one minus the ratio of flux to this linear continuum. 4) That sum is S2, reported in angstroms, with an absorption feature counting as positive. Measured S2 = 0.34 angstroms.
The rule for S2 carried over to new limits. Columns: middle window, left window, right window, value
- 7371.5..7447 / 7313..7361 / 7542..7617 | -1.3 angstroms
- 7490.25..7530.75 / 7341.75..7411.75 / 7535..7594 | 1.2 angstroms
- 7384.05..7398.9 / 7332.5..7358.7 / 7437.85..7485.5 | 0.3 angstroms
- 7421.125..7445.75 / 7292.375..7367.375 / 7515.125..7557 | -1.1 angstroms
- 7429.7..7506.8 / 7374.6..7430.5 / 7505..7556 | -1.5 angstroms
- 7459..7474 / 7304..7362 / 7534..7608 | 0.1 angstroms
